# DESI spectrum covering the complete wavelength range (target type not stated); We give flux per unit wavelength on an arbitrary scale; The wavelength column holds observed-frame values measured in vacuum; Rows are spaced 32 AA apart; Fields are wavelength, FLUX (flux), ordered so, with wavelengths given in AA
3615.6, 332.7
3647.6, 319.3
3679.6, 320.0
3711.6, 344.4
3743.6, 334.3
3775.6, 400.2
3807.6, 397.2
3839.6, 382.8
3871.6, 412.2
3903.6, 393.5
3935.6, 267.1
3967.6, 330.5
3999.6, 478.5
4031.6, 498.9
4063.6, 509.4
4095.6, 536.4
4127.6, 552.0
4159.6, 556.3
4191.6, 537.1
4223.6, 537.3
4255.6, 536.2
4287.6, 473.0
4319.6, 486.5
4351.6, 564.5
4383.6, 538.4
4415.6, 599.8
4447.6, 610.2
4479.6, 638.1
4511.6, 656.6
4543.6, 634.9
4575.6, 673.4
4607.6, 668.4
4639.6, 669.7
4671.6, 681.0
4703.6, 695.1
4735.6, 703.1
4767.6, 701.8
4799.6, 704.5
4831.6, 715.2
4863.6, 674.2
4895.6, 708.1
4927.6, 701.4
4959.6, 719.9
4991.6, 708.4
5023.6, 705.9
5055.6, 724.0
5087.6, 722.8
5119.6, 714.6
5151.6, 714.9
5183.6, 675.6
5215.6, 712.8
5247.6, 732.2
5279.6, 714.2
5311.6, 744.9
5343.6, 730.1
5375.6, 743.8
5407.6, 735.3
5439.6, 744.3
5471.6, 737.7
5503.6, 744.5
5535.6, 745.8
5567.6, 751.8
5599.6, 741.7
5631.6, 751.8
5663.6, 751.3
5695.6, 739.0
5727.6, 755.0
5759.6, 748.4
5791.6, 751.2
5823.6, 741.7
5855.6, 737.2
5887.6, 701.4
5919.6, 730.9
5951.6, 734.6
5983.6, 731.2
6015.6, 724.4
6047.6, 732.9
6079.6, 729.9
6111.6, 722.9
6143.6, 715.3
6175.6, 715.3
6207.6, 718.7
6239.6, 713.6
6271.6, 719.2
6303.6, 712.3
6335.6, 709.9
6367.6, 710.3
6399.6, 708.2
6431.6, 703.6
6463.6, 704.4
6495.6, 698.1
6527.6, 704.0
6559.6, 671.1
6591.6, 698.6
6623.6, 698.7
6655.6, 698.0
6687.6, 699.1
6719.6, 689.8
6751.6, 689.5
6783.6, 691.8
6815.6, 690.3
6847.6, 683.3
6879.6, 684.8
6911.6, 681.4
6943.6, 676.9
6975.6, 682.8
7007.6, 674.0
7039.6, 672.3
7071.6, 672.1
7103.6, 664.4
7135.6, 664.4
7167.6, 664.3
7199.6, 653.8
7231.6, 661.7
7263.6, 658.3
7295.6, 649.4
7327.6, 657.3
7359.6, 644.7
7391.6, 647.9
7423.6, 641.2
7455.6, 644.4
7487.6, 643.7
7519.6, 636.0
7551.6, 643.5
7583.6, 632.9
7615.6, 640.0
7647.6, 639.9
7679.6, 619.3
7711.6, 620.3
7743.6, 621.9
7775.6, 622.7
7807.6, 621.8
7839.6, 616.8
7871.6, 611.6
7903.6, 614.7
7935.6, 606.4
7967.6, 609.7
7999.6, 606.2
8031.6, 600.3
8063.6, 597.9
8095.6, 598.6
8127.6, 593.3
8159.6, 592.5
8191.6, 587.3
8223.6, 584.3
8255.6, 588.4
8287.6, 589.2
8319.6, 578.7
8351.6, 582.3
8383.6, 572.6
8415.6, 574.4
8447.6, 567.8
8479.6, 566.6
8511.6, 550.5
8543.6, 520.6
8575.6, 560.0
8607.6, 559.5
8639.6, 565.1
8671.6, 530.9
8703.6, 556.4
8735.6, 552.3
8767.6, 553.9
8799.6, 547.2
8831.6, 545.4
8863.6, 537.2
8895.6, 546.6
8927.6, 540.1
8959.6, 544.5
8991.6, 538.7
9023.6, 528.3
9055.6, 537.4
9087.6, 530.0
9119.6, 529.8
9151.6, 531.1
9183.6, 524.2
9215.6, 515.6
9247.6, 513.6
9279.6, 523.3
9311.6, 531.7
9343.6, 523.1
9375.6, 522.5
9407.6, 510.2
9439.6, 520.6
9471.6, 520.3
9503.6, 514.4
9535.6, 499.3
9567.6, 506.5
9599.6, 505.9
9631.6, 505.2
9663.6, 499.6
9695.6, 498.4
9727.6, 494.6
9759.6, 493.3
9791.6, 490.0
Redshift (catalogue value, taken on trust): 0.000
